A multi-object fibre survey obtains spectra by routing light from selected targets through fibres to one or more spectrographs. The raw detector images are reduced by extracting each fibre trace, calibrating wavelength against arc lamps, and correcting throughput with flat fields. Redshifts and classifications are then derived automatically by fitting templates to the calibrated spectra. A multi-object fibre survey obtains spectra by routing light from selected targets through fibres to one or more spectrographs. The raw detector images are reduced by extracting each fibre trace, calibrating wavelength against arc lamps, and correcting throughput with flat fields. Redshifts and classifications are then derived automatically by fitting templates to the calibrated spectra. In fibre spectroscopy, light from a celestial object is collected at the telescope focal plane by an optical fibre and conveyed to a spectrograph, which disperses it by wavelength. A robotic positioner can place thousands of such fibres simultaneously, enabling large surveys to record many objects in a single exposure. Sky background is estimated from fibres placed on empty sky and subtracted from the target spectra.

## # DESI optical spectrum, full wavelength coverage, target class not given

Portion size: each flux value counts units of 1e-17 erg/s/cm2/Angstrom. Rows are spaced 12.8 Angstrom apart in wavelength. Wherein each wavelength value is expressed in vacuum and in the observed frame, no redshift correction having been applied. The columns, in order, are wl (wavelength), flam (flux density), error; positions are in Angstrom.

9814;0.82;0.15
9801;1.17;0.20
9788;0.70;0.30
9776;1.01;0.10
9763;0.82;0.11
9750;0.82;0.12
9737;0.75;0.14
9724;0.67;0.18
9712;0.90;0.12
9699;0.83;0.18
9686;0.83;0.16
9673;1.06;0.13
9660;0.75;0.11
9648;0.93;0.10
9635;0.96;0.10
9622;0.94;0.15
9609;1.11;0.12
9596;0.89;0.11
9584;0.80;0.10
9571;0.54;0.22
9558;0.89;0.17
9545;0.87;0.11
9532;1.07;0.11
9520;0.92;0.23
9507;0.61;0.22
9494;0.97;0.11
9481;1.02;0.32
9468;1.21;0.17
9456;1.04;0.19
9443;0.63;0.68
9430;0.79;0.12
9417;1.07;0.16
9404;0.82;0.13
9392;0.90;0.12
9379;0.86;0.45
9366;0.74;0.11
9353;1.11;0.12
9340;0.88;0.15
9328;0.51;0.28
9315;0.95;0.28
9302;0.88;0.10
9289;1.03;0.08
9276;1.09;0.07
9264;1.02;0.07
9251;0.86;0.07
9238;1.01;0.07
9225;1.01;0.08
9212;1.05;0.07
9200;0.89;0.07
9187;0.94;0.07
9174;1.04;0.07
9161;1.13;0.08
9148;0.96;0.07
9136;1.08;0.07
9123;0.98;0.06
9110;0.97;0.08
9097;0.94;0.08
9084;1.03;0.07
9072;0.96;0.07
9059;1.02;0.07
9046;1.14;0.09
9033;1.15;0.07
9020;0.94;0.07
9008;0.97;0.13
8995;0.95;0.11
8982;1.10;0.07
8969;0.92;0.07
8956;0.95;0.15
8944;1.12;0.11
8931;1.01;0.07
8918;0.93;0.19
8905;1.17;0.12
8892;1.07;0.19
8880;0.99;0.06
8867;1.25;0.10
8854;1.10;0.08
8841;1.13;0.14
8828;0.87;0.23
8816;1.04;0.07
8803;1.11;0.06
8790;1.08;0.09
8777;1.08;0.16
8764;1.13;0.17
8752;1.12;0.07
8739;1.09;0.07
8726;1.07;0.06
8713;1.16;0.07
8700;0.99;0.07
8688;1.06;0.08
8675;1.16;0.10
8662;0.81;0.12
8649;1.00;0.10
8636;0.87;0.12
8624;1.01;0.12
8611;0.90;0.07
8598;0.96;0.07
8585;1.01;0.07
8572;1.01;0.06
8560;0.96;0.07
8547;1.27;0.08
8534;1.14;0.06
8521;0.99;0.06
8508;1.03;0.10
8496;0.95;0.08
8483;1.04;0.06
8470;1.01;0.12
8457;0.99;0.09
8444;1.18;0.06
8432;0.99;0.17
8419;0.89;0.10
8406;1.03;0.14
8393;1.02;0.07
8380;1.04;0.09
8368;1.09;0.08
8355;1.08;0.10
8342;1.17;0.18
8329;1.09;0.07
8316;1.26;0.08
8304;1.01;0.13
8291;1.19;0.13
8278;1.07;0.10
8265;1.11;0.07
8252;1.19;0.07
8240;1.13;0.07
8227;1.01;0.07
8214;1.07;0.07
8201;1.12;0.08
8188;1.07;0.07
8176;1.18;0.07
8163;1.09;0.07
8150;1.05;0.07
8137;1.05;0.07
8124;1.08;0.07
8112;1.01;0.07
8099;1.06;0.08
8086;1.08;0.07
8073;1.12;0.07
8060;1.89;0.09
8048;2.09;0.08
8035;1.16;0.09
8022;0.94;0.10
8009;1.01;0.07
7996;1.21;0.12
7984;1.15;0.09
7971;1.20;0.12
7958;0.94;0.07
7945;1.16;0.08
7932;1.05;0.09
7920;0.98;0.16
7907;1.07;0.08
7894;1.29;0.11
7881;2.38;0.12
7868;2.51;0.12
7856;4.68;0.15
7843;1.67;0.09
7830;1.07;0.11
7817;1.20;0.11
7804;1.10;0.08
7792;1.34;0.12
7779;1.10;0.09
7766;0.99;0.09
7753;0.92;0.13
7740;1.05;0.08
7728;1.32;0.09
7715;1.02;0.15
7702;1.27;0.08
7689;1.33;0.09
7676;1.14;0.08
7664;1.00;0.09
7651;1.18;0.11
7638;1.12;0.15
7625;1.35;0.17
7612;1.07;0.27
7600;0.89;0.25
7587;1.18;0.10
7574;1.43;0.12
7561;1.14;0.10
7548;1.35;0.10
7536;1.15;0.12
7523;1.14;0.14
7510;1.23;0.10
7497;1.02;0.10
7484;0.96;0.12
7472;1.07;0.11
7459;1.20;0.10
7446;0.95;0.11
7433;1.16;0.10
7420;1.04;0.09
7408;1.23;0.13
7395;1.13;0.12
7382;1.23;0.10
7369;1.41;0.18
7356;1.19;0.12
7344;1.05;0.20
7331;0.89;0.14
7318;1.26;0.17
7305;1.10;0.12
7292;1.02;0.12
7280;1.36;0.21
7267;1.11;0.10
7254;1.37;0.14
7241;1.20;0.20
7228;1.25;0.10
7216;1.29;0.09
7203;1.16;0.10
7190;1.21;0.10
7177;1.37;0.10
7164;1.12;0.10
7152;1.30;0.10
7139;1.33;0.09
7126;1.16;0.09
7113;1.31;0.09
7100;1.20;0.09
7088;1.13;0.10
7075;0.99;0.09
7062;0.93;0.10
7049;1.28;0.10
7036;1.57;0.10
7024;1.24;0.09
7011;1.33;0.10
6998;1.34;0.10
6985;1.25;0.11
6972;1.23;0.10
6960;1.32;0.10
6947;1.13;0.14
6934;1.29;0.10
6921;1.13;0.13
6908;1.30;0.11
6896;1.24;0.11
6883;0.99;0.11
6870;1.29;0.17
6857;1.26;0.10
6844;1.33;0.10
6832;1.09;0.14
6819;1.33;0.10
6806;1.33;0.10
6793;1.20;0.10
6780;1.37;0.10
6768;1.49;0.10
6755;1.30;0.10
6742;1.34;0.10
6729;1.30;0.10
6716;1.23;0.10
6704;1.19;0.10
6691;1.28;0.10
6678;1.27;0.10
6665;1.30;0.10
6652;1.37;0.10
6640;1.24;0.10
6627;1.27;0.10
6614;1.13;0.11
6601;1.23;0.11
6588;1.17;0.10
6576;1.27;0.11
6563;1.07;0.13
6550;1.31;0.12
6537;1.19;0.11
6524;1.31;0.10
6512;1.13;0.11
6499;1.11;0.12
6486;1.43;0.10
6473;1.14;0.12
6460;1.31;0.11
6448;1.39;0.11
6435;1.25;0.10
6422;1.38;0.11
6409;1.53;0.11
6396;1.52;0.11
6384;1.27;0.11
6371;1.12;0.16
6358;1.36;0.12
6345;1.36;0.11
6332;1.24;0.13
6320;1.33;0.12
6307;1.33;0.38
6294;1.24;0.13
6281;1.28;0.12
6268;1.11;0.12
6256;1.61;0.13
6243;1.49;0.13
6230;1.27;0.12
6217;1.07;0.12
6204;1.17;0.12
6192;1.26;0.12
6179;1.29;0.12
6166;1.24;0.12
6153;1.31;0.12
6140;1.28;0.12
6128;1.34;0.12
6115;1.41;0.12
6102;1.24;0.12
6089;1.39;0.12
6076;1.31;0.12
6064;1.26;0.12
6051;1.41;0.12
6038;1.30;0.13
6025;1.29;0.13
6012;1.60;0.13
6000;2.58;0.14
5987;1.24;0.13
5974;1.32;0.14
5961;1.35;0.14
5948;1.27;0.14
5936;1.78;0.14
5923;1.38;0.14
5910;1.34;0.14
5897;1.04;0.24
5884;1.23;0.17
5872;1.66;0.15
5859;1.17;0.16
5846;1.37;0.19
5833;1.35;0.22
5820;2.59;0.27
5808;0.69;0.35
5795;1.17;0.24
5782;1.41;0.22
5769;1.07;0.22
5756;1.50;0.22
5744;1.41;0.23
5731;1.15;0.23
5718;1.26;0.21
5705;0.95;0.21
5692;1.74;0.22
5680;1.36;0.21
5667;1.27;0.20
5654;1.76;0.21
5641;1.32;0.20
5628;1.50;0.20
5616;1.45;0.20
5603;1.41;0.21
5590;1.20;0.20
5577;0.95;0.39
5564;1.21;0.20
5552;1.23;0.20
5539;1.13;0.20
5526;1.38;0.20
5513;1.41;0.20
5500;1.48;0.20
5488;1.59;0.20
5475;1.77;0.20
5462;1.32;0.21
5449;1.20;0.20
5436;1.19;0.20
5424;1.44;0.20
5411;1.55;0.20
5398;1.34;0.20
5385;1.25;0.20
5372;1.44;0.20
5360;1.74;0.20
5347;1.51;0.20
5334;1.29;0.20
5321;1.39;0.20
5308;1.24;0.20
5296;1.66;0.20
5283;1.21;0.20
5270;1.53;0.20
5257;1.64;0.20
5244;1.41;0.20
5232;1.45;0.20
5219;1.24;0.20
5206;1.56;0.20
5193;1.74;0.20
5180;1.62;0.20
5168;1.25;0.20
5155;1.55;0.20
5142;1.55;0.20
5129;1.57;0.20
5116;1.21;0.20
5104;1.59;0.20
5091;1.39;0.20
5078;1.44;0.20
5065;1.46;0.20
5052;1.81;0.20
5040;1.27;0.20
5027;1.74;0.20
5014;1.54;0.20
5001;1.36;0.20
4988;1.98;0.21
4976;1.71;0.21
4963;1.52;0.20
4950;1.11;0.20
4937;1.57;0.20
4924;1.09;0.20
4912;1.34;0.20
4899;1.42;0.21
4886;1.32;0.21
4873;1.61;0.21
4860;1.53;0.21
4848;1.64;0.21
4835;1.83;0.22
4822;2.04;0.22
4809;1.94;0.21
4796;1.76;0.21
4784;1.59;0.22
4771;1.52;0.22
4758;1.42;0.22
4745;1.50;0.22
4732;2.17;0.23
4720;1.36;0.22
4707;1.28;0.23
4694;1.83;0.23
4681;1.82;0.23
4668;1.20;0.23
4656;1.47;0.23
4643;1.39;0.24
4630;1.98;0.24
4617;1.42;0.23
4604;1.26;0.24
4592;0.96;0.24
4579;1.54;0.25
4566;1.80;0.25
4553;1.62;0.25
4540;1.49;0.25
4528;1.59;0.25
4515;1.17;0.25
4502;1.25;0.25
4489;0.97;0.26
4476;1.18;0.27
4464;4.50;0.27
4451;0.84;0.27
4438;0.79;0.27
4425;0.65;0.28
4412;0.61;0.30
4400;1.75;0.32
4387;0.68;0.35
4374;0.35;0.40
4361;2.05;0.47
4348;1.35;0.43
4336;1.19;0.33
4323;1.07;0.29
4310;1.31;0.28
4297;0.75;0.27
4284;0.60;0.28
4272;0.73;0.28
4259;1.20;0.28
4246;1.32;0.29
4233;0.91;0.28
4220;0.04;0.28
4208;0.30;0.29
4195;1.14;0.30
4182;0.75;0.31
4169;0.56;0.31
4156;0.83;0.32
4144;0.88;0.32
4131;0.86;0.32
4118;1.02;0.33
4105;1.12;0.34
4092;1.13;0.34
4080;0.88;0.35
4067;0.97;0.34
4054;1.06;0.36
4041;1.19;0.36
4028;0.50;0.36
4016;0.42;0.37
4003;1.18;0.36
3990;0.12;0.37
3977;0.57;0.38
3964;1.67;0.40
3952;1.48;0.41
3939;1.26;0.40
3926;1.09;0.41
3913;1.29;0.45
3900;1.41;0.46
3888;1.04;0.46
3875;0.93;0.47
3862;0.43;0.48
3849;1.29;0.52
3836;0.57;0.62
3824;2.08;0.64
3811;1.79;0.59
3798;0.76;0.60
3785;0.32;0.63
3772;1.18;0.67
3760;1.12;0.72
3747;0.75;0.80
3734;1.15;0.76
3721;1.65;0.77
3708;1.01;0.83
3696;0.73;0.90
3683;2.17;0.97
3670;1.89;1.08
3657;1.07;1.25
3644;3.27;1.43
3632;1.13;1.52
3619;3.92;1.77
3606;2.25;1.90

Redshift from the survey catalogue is 0.197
